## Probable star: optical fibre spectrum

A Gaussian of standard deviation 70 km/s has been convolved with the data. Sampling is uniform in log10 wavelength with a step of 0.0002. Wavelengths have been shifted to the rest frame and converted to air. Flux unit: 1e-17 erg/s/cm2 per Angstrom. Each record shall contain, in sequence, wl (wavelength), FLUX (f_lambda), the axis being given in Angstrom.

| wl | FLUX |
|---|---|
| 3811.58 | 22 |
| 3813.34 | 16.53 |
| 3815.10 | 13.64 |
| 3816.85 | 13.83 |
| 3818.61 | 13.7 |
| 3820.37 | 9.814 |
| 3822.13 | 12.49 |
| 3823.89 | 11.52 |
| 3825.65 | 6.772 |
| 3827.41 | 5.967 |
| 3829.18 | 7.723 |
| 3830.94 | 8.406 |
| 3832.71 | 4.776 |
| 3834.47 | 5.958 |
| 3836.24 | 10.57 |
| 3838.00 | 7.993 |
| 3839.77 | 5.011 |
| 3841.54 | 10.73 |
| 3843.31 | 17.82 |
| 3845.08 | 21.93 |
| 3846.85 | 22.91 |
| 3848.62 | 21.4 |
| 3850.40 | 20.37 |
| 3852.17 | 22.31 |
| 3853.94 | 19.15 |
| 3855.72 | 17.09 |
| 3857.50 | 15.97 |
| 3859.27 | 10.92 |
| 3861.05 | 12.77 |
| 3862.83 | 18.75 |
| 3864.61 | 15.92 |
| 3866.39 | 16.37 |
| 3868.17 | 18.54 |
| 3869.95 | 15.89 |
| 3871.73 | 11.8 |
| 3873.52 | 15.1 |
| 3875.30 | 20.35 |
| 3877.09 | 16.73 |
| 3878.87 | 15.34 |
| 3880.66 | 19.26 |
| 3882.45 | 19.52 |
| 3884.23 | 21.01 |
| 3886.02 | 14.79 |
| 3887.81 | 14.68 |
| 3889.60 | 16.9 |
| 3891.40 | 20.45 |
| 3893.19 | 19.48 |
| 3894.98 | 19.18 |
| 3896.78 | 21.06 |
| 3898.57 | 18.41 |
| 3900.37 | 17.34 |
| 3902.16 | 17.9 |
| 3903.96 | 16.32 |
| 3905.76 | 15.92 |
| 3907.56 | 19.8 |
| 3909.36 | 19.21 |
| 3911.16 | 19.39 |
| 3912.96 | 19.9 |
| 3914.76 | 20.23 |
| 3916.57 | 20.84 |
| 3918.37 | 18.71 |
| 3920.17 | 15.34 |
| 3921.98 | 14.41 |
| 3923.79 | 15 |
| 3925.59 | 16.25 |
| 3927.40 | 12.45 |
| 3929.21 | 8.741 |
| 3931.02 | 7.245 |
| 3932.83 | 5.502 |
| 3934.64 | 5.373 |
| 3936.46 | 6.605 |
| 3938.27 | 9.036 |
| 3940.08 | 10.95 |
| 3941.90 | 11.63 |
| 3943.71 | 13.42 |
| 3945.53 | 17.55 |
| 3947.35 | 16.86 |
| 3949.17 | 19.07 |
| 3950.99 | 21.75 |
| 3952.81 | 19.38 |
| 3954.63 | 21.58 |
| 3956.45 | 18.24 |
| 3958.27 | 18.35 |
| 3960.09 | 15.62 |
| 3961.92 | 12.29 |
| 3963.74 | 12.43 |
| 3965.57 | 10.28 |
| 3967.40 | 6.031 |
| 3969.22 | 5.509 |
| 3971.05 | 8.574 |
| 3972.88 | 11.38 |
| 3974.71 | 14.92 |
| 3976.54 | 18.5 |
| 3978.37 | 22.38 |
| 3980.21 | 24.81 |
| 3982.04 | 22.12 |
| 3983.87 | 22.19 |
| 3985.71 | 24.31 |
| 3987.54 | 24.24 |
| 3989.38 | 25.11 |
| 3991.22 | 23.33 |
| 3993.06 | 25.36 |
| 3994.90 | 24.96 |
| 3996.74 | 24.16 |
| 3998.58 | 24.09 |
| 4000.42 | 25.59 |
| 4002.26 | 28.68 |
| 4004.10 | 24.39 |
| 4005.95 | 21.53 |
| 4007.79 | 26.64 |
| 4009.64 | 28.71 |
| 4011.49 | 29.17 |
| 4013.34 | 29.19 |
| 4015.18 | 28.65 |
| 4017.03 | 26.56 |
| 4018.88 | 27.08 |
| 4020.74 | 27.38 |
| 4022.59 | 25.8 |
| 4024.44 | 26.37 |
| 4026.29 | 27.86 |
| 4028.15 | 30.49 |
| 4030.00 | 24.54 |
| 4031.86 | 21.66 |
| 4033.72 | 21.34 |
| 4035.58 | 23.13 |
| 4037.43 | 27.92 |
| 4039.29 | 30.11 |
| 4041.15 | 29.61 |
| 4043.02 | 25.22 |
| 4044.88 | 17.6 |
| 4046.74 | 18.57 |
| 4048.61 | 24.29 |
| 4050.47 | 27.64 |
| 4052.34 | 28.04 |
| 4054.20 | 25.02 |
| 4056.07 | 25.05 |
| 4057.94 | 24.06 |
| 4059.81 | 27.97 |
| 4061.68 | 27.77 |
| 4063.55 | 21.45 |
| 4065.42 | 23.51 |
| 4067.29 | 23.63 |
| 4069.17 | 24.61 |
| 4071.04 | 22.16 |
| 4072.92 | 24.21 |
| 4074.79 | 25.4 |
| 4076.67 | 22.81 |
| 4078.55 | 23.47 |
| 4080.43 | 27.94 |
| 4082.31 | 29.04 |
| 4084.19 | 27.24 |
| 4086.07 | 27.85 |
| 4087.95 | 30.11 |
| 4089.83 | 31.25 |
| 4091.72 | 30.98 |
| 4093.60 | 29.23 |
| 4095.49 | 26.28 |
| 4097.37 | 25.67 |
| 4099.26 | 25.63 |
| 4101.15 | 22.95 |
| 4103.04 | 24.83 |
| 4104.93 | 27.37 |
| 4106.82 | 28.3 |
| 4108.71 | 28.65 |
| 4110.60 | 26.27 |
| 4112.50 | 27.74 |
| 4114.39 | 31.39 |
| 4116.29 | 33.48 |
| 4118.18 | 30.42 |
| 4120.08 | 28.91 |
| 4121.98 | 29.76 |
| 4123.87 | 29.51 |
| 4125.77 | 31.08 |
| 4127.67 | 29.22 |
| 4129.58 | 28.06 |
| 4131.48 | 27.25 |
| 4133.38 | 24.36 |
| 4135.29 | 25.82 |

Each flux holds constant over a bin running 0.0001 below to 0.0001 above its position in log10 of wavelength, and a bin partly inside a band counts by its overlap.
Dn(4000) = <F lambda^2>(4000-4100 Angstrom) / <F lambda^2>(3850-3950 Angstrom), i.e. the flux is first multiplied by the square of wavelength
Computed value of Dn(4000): 1.76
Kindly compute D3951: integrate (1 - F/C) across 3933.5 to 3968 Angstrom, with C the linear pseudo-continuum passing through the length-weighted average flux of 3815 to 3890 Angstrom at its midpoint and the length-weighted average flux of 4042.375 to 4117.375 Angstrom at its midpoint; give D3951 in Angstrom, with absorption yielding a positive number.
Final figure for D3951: 9.74 Angstrom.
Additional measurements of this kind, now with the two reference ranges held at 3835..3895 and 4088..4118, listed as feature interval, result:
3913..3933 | 4.9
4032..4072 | 1.6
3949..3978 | 9.0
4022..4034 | -0.6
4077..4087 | 0.1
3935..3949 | 5.5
